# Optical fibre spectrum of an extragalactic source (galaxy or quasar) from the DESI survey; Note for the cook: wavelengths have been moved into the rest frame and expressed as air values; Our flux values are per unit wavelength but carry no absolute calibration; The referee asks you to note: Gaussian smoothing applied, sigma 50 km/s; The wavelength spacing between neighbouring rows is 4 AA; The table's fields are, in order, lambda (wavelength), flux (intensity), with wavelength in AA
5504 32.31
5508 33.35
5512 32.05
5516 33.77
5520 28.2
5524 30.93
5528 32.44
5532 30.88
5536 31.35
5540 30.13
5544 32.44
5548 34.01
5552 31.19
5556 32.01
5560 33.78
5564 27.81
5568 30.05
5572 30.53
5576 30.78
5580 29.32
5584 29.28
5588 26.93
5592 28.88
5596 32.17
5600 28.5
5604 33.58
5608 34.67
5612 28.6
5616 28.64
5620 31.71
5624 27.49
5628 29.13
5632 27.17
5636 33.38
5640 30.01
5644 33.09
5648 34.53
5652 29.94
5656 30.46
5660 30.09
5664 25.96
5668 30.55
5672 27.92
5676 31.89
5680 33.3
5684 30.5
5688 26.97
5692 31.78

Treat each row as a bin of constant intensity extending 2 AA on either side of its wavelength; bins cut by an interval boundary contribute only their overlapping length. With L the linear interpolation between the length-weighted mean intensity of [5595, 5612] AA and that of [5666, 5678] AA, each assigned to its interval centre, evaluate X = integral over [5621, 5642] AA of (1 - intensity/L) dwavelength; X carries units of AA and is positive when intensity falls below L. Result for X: 1.1 AA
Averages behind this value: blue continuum 31.8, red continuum 30.1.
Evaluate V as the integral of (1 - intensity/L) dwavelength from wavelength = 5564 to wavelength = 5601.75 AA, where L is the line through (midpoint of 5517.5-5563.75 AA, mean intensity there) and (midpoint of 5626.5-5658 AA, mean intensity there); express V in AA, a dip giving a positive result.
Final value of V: 2.1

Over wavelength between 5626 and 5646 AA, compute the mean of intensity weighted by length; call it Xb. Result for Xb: 30.6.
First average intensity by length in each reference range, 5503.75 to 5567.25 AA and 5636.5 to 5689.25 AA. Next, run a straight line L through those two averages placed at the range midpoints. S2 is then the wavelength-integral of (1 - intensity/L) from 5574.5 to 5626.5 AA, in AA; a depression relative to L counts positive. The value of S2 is 1.73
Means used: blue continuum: 31.6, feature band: 30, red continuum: 30.5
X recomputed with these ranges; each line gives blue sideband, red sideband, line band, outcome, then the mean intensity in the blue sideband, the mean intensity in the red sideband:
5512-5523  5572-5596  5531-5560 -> -1.4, 31.2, 29.4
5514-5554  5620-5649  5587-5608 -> 0.2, 31.5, 30.6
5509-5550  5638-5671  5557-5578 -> 0.4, 31.7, 30.5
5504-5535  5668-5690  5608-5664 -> 0.4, 31.7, 30.2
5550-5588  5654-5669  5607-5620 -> -0.3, 30.3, 29.2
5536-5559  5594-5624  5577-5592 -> 1.3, 32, 30.9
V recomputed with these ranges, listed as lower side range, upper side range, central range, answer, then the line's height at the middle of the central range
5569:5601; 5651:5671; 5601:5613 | -1.1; 29.5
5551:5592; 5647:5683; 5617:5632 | 0.6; 30.3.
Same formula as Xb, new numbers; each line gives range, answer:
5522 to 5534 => 31.4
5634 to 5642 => 31.7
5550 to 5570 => 31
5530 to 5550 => 31.8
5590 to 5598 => 30.5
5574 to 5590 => 29.1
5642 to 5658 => 32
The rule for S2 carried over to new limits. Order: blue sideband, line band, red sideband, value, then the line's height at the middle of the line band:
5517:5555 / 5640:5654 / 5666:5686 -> -0.55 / 30.9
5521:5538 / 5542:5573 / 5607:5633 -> -0.82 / 30.7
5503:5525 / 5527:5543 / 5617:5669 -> 0.17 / 31.5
